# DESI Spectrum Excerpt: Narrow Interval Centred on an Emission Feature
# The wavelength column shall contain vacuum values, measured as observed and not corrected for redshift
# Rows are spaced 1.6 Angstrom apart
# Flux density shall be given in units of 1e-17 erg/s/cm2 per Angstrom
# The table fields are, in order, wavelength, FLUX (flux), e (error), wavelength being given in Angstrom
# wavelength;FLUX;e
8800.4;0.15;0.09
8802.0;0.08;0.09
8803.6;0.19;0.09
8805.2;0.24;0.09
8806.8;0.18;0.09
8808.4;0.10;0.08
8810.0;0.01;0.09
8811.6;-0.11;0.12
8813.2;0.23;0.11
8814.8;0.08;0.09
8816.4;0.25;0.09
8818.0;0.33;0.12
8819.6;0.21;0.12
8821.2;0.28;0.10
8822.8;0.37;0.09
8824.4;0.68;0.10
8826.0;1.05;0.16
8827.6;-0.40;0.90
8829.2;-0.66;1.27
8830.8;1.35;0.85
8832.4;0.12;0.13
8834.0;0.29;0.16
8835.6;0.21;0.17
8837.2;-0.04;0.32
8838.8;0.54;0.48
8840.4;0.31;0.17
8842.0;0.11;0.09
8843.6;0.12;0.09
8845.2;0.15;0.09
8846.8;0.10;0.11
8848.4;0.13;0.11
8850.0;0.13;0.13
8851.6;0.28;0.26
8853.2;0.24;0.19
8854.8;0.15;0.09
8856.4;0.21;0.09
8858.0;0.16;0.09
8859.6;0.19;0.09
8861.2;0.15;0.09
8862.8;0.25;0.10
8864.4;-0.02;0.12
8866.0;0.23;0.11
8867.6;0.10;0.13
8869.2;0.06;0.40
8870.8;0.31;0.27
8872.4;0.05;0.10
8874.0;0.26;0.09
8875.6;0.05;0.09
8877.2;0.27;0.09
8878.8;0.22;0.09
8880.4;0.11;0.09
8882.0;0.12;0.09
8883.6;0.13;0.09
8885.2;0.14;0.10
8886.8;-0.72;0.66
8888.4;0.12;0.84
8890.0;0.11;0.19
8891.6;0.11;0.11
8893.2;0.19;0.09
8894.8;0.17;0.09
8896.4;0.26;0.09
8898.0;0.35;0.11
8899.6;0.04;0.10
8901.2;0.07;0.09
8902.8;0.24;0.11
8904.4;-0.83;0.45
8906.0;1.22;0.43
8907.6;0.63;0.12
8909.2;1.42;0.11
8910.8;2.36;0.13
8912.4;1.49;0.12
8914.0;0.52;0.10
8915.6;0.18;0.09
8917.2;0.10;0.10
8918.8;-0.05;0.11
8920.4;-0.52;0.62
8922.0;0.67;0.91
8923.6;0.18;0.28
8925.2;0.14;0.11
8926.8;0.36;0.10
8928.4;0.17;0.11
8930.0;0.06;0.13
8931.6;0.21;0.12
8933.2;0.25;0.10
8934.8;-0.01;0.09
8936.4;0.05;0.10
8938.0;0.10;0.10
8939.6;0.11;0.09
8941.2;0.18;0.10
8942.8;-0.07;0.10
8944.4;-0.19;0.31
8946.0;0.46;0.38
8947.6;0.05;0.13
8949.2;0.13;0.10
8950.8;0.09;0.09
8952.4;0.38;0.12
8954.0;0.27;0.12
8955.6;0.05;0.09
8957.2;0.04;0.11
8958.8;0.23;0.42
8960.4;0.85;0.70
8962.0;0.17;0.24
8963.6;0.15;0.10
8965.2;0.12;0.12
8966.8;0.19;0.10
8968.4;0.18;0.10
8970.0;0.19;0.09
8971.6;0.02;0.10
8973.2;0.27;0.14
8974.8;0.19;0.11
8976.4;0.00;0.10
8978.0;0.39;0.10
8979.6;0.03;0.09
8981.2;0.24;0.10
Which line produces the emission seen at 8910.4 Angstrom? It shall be [O III] 5007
